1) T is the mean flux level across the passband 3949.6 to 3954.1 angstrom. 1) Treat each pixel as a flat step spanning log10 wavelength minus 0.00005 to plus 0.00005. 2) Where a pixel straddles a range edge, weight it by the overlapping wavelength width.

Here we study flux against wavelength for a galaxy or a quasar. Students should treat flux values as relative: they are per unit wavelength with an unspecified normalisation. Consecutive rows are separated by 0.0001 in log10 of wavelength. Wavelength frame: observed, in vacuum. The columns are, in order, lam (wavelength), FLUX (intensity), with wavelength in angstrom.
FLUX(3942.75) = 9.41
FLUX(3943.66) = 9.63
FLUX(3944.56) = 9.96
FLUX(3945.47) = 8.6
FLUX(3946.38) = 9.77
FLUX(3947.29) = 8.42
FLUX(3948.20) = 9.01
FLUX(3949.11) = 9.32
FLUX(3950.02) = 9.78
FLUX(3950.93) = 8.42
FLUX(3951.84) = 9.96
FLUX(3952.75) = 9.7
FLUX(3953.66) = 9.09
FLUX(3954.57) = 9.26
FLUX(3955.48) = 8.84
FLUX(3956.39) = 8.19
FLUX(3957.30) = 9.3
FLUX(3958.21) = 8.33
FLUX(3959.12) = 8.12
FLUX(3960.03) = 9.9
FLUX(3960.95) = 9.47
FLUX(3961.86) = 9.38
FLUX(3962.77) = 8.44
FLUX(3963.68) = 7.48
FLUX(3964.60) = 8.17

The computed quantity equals 9.39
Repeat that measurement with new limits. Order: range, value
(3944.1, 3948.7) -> 9.16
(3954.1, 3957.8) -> 8.9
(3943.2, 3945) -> 9.83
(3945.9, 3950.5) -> 9.24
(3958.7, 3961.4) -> 9.16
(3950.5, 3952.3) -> 9.2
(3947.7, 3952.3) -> 9.28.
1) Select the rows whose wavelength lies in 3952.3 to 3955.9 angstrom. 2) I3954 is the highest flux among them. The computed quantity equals 9.7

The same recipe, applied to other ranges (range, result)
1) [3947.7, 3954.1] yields 9.96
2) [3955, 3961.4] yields 9.9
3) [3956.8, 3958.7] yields 9.3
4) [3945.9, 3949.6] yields 9.77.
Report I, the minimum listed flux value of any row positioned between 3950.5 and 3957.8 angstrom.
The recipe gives 8.19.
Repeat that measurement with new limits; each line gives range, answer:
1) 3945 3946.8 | 8.6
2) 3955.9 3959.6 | 8.12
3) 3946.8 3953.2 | 8.42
